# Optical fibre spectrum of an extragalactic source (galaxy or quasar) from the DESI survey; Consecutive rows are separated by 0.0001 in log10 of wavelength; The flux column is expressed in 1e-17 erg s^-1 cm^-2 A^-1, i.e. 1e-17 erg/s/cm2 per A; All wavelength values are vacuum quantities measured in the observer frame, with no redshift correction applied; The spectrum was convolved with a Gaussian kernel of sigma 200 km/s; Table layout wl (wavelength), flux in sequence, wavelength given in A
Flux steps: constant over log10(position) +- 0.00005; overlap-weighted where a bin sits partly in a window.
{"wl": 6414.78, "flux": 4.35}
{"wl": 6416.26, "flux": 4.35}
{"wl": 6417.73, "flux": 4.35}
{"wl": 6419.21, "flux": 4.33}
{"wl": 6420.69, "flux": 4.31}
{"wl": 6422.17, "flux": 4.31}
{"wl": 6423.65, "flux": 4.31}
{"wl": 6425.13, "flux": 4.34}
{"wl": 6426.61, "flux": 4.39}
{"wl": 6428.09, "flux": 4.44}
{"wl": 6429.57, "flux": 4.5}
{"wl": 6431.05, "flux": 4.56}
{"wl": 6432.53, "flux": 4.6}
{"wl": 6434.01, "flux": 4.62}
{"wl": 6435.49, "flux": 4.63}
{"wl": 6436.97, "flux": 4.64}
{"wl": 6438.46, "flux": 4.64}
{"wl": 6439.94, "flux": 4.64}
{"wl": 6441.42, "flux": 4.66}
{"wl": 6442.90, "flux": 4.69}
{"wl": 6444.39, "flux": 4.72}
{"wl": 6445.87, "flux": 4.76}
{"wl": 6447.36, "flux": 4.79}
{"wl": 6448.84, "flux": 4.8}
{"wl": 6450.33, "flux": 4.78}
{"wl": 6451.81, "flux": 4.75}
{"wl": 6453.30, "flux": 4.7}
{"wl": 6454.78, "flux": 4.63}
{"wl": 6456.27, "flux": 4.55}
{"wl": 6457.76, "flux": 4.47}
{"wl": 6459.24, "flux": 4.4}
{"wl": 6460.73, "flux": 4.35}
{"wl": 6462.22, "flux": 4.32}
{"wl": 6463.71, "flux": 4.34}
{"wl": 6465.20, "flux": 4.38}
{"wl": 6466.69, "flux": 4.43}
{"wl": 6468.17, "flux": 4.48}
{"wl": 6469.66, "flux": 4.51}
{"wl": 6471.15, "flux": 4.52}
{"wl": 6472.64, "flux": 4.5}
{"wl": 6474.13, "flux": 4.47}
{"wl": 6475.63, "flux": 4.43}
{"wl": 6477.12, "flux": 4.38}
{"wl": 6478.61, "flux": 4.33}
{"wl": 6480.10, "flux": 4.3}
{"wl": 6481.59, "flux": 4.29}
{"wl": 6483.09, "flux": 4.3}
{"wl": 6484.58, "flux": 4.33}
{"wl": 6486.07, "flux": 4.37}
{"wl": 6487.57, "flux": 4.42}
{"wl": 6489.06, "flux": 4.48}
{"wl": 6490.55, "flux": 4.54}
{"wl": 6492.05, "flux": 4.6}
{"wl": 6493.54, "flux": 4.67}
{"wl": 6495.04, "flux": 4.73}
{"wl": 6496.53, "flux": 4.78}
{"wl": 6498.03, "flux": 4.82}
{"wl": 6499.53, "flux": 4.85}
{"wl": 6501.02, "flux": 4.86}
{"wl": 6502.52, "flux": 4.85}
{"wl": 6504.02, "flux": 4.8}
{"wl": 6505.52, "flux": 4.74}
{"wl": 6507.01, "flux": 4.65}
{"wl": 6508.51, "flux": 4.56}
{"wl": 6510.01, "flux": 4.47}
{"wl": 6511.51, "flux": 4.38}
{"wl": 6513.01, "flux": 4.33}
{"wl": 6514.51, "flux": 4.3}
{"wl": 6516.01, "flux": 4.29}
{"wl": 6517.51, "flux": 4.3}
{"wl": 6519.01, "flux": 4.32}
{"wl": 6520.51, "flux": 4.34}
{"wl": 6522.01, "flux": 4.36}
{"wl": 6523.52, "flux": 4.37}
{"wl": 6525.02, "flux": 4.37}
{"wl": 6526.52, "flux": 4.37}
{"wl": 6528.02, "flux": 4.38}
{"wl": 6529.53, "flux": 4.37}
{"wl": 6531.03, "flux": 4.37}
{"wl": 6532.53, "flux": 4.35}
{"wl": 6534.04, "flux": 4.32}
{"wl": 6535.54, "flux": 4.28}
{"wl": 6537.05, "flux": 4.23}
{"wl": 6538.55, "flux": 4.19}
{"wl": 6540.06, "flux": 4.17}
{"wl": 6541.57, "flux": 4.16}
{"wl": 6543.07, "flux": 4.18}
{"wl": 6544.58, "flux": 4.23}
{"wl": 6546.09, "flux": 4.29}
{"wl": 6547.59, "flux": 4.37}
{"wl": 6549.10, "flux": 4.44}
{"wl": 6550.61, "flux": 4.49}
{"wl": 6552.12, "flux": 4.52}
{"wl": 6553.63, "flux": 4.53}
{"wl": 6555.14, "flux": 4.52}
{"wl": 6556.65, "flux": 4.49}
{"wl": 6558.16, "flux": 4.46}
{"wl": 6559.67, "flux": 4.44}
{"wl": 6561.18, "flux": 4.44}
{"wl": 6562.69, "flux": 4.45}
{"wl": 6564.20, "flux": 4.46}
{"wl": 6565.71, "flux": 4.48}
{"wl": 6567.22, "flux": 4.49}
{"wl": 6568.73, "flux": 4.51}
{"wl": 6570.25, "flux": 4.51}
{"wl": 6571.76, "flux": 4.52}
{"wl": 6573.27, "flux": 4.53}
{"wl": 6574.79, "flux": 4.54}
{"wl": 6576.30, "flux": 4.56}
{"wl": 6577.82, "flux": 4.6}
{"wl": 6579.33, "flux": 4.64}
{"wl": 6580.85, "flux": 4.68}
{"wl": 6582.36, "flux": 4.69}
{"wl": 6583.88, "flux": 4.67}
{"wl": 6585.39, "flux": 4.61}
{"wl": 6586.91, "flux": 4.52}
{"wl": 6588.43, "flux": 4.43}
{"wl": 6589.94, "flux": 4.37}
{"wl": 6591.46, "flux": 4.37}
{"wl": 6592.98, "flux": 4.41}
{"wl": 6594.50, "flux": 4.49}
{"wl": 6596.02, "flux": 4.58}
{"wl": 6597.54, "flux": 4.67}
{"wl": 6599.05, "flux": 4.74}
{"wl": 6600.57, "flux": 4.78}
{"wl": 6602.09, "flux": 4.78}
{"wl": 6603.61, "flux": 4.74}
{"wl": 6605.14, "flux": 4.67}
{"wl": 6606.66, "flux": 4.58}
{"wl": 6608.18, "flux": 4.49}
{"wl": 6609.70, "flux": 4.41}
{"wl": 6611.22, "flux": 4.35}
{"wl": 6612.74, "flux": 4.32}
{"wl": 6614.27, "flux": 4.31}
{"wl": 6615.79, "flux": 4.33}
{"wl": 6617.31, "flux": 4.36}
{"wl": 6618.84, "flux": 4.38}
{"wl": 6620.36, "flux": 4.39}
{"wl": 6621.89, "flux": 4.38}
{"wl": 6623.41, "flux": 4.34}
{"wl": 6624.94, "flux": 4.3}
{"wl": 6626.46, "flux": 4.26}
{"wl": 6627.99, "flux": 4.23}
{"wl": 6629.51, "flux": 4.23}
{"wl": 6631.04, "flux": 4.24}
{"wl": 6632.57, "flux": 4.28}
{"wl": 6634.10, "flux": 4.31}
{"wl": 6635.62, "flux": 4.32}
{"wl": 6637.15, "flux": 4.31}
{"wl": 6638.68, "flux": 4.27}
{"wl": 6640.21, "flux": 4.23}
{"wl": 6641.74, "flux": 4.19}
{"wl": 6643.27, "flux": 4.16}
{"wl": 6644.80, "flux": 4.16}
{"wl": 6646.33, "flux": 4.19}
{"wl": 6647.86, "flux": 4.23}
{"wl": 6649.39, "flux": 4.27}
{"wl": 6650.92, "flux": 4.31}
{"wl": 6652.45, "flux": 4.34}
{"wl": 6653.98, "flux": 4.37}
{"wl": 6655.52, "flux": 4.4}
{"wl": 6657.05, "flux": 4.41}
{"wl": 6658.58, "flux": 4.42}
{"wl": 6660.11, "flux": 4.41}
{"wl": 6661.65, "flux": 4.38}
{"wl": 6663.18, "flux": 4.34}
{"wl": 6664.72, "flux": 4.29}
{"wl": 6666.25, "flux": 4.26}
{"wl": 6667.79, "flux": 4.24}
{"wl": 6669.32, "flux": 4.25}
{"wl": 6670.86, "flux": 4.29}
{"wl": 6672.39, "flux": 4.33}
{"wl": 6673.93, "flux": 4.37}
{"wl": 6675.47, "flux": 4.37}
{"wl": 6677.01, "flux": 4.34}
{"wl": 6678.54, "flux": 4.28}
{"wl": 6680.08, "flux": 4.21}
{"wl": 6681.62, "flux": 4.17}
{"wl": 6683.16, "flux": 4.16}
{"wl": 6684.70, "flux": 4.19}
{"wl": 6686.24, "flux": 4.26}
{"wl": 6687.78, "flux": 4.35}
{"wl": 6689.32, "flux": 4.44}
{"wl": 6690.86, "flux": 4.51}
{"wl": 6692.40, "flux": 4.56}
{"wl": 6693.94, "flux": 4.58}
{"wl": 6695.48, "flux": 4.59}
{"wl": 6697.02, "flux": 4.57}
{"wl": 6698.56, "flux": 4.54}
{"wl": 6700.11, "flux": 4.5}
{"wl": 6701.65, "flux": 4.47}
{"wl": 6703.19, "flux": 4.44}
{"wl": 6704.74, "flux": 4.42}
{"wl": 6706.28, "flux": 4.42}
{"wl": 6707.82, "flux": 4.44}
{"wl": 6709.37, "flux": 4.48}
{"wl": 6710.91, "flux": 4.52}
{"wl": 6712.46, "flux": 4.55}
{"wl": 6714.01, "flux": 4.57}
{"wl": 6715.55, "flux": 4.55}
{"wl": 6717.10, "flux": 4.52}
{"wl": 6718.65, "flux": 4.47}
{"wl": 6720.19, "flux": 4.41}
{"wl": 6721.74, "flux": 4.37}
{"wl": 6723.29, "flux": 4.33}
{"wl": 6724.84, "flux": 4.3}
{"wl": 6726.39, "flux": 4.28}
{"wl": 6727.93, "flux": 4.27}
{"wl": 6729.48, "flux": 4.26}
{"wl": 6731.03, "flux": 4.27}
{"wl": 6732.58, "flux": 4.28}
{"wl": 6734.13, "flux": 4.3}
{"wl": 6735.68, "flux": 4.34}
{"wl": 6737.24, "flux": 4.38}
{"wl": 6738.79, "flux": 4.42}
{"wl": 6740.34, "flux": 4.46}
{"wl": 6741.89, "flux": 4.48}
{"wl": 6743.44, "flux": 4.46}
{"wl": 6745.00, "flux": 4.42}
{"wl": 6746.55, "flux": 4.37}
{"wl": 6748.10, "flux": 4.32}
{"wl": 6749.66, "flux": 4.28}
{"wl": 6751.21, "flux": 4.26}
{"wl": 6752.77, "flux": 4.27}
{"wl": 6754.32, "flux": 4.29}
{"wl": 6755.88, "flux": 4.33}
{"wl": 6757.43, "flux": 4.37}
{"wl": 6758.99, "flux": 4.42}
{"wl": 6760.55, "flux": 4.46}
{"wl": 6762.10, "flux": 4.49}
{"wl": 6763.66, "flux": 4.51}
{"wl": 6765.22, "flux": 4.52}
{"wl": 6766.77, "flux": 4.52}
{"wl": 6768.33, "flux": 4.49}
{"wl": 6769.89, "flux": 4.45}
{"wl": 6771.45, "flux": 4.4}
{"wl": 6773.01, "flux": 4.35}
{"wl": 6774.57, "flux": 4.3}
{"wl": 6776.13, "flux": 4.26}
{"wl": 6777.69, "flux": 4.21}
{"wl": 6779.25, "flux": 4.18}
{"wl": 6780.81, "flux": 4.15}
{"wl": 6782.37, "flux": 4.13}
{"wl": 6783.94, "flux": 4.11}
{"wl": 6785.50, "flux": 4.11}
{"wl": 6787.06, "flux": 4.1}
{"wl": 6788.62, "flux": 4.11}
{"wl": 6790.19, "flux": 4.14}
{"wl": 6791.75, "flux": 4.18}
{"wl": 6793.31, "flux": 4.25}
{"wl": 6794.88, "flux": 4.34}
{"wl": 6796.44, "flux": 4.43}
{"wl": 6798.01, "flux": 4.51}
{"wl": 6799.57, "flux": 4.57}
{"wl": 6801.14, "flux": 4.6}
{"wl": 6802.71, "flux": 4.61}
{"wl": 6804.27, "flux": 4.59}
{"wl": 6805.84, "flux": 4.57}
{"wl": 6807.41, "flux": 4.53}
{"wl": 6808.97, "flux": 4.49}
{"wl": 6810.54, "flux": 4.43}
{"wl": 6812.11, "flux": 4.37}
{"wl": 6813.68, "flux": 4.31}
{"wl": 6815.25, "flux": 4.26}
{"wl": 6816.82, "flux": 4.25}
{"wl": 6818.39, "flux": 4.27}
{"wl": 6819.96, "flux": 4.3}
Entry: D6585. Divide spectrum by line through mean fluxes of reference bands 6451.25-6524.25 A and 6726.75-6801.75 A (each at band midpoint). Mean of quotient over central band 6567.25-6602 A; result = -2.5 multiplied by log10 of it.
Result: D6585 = -0.03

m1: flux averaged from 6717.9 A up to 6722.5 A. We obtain 4.42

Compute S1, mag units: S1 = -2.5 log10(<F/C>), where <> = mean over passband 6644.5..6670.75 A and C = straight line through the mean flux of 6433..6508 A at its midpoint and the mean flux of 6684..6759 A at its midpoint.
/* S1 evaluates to 0.03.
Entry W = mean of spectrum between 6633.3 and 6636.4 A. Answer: 4.32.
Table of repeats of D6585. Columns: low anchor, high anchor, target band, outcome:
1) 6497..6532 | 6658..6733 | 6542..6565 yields 0.014 mag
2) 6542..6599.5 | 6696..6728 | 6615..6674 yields 0.043 mag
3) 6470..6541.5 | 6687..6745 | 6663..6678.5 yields 0.033 mag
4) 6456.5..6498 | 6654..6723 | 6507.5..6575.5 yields 0.012 mag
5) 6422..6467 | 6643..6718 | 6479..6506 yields -0.017 mag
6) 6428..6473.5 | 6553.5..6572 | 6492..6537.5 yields 0.006 mag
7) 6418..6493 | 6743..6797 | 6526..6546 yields 0.044 mag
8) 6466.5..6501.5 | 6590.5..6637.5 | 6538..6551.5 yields 0.048 mag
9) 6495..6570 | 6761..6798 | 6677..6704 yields -0.012 mag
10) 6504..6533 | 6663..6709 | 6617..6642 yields 0.023 mag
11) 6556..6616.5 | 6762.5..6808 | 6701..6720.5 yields -0.016 mag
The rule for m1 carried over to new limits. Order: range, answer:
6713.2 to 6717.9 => 4.54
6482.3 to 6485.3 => 4.31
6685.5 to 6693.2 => 4.43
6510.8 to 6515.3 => 4.34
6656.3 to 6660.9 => 4.41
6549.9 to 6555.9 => 4.51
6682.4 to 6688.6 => 4.24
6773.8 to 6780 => 4.24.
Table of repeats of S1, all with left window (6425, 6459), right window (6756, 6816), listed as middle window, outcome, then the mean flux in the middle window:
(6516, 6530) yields 0.05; 4.35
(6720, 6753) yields 0.01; 4.34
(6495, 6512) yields -0.03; 4.71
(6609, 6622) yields 0.03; 4.36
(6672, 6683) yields 0.04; 4.28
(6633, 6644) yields 0.05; 4.26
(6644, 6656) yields 0.05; 4.28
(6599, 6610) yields -0.04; 4.65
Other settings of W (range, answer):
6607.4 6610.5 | 4.46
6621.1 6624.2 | 4.35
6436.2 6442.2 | 4.65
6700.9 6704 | 4.45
